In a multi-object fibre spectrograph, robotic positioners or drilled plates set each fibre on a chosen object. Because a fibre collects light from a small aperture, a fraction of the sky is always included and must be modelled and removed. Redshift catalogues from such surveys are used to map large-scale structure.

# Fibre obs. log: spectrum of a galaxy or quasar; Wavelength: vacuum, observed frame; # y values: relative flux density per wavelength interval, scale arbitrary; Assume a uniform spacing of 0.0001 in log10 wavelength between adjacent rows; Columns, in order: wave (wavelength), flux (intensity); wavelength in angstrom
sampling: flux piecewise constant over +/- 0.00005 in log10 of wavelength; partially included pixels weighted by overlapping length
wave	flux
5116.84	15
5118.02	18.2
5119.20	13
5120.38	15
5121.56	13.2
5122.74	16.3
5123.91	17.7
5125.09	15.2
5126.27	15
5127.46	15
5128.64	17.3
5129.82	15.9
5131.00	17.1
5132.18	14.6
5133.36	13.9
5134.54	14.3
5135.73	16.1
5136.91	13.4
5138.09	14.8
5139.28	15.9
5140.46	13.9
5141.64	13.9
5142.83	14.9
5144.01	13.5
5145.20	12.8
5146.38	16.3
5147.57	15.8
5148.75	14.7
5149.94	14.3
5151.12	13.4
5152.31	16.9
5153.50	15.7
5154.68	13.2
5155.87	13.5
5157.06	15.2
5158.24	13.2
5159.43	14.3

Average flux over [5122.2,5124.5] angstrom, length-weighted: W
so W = 17.1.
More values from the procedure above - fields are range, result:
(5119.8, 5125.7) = 15.5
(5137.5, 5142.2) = 14.6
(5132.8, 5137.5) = 14.4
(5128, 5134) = 15.8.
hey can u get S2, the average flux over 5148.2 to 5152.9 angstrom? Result 14.8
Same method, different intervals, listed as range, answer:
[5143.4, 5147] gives 14.2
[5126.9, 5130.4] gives 16.1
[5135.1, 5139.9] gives 15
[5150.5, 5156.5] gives 14.5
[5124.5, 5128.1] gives 15.1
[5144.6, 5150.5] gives 14.8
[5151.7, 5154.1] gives 16.3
